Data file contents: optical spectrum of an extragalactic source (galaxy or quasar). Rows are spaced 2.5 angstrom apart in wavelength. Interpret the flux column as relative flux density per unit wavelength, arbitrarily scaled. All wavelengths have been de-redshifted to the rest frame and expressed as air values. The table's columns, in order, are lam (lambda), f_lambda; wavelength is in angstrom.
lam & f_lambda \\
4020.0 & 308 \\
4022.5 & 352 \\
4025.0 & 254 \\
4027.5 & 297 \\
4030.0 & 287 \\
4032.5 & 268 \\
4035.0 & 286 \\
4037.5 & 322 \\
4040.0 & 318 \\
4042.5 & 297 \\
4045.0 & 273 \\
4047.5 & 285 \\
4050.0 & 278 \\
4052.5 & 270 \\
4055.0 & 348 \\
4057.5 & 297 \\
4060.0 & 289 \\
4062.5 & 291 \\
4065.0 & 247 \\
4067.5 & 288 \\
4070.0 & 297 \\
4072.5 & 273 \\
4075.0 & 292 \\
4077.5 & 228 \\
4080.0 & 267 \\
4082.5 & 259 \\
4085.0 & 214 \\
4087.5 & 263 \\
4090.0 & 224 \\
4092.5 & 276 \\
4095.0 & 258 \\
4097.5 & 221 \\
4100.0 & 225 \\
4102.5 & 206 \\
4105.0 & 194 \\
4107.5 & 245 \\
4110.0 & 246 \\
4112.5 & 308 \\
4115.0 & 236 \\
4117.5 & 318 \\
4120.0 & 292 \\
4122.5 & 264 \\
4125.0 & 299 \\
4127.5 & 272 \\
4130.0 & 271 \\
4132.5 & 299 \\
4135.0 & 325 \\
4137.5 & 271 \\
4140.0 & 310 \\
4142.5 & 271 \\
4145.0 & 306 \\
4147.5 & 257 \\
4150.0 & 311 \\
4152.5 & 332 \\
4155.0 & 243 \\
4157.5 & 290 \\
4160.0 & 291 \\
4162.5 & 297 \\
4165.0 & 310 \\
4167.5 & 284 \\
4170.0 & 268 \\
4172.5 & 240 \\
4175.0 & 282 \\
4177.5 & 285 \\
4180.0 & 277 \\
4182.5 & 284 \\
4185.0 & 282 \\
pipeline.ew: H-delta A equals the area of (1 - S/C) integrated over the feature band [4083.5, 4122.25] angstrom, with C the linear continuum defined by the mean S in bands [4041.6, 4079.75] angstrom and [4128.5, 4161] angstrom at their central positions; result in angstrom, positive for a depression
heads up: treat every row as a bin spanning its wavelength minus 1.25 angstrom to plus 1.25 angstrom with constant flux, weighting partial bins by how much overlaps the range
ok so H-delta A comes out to 5.1 angstrom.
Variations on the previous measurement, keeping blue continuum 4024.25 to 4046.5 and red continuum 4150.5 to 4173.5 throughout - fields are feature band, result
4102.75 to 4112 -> 1.8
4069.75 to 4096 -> 2.8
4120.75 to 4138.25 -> 0.0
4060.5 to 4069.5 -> 0.3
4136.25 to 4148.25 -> 0.1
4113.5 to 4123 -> 0.2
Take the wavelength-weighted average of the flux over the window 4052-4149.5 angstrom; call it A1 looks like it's 270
